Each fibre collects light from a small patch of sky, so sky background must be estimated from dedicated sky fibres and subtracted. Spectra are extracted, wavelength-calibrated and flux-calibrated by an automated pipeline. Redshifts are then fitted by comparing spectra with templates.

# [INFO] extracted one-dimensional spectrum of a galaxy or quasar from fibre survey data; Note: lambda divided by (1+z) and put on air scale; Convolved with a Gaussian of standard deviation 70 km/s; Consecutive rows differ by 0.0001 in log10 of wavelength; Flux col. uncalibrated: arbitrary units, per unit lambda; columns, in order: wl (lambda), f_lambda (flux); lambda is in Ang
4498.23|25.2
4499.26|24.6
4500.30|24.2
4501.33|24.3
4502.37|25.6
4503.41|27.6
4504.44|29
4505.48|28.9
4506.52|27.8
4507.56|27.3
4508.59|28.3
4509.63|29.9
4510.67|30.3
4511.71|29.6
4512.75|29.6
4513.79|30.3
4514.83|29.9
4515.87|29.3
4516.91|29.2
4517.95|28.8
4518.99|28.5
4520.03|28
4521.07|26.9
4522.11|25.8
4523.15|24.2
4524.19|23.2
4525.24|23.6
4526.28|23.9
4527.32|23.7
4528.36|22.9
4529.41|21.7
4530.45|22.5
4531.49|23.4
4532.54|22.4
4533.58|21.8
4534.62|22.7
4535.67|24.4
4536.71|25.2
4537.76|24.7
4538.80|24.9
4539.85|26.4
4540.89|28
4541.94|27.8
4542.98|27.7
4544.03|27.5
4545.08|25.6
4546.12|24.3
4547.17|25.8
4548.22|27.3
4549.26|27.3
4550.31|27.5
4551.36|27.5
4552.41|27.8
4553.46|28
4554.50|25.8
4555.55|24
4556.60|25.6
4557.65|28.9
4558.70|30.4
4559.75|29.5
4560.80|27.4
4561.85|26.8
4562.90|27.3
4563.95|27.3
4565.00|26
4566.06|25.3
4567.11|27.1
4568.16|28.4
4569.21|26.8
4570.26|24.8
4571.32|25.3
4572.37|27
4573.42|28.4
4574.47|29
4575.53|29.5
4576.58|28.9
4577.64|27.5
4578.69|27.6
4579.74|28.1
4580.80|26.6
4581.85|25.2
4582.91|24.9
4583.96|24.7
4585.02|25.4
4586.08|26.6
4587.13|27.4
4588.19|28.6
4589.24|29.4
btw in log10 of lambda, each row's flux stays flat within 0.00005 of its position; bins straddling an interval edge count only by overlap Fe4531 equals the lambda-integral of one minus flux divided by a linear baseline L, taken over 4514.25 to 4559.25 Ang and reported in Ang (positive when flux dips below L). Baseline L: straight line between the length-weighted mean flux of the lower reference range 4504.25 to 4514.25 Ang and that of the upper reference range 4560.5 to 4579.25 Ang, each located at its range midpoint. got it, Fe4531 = 3.7 Ang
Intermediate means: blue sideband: 29.1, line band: 25.9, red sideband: 27.2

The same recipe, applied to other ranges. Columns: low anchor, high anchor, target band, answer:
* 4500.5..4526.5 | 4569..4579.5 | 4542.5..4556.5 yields 0.5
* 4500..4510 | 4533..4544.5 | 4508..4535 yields 0.3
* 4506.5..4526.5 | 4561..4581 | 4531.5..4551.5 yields 1.4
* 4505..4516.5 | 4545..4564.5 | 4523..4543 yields 2.8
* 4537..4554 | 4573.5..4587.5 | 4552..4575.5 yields -0.2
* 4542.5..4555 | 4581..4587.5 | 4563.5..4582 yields -0.8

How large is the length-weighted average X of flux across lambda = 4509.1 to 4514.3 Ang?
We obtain 29.9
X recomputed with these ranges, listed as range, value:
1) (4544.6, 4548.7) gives 25.7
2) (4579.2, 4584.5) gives 25.9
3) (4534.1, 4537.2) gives 24.1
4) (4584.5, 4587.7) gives 26.5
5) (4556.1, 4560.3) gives 28.6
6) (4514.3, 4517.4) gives 29.5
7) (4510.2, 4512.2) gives 29.9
